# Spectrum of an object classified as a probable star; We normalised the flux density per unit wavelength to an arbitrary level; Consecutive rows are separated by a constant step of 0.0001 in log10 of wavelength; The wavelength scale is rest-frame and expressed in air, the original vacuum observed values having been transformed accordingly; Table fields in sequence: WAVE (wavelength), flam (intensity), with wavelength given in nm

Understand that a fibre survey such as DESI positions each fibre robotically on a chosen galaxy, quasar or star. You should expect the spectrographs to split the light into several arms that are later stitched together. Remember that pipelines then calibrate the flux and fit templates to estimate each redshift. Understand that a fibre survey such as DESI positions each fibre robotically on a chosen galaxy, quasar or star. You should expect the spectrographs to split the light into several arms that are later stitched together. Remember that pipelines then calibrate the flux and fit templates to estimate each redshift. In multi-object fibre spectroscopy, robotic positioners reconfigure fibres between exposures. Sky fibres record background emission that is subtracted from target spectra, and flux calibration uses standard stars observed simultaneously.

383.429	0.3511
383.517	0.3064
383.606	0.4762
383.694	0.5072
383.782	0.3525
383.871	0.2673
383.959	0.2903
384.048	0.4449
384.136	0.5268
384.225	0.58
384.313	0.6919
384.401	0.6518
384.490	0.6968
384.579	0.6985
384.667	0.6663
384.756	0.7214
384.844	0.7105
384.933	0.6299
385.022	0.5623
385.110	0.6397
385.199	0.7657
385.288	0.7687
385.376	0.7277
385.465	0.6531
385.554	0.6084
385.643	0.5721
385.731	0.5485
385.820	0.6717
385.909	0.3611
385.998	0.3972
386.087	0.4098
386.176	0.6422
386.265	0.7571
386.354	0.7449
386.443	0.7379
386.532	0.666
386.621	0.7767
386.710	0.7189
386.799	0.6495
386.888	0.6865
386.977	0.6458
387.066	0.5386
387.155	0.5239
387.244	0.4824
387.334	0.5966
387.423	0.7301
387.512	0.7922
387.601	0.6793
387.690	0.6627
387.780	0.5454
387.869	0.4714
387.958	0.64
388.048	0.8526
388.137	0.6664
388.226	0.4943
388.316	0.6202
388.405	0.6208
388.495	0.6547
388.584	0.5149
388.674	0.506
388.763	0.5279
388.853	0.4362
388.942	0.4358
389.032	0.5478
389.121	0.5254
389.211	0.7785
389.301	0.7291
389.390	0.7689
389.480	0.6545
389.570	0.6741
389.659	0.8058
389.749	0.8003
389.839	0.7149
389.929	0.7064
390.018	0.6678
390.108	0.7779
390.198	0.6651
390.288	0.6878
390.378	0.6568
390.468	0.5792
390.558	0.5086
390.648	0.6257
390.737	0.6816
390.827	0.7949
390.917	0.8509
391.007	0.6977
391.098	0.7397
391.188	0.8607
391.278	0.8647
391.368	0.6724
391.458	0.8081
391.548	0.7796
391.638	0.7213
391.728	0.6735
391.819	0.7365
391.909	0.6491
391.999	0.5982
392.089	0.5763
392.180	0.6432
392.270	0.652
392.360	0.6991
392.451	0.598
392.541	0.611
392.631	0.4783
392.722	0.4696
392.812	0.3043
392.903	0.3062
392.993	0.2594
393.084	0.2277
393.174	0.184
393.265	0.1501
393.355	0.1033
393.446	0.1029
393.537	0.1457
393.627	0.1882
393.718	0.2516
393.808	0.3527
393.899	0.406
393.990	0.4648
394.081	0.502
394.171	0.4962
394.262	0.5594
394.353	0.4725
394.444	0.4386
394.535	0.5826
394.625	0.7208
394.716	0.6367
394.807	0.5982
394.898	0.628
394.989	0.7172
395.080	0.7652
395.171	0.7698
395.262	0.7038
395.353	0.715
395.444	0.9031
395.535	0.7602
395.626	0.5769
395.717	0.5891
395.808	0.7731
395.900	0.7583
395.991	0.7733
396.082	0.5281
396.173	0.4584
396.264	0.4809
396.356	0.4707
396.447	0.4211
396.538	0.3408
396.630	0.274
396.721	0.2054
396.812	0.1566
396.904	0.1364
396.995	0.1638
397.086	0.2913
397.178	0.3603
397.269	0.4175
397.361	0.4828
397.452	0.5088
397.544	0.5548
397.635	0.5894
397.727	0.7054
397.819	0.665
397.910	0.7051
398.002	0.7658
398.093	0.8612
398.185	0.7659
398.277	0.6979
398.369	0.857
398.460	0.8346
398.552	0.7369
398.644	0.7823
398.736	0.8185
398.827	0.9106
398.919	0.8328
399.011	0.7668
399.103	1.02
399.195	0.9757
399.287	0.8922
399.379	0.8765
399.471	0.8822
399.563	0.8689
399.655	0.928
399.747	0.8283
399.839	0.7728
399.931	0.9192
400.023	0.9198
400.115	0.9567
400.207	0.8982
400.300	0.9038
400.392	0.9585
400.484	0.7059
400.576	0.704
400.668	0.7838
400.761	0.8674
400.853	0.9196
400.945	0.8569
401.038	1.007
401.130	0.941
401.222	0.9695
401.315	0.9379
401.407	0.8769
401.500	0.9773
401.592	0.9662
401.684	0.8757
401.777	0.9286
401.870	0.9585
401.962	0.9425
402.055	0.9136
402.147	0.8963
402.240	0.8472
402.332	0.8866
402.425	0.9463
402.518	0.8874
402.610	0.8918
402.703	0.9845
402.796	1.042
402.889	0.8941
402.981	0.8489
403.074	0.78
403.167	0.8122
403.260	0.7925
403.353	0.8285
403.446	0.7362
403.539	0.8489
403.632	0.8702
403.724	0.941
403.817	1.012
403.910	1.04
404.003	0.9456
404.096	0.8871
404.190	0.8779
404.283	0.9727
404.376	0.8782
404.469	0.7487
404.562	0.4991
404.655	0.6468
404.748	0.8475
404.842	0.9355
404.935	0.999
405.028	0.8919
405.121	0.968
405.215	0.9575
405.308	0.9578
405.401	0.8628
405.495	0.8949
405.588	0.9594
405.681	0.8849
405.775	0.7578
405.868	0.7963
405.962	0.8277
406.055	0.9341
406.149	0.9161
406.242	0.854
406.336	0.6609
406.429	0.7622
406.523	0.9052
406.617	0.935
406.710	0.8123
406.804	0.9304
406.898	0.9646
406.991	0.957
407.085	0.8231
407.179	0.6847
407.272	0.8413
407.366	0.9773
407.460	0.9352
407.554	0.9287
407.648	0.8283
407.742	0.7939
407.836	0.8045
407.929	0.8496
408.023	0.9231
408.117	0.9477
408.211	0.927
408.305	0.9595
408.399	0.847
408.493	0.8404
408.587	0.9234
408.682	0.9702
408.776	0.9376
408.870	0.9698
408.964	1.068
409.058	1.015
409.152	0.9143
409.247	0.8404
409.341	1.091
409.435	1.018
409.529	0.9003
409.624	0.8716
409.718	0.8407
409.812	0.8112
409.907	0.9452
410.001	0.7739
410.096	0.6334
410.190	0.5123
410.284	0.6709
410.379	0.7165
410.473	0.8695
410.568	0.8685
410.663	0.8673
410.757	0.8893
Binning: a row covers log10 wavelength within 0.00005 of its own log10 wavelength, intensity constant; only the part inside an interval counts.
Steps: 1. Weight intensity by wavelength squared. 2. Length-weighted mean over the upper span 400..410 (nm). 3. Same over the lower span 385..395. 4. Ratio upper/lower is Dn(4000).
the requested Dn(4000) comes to 1.63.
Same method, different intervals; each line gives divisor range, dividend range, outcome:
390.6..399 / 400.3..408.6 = 1.63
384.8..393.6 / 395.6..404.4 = 1.35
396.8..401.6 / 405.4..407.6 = 1.17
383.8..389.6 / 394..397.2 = 0.91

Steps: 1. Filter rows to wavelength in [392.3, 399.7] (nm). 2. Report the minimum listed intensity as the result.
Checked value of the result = 0.1029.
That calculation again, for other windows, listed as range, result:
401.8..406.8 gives 0.4991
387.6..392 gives 0.4358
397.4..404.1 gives 0.5088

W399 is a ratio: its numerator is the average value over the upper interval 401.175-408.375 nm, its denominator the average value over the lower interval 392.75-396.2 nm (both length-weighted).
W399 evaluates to 1.8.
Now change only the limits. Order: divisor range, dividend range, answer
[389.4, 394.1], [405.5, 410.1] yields 1.57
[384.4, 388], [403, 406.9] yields 1.35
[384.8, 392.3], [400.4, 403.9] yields 1.36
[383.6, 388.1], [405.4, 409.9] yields 1.45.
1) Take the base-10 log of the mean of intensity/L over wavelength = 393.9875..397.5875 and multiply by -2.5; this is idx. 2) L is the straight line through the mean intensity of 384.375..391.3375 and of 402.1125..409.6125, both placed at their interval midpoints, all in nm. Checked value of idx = 0.38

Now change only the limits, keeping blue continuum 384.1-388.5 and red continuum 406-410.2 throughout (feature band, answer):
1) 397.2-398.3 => 0.203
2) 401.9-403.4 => -0.085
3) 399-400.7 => -0.111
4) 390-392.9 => 0.053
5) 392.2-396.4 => 0.392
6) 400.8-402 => -0.160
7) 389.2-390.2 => -0.084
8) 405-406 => -0.042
